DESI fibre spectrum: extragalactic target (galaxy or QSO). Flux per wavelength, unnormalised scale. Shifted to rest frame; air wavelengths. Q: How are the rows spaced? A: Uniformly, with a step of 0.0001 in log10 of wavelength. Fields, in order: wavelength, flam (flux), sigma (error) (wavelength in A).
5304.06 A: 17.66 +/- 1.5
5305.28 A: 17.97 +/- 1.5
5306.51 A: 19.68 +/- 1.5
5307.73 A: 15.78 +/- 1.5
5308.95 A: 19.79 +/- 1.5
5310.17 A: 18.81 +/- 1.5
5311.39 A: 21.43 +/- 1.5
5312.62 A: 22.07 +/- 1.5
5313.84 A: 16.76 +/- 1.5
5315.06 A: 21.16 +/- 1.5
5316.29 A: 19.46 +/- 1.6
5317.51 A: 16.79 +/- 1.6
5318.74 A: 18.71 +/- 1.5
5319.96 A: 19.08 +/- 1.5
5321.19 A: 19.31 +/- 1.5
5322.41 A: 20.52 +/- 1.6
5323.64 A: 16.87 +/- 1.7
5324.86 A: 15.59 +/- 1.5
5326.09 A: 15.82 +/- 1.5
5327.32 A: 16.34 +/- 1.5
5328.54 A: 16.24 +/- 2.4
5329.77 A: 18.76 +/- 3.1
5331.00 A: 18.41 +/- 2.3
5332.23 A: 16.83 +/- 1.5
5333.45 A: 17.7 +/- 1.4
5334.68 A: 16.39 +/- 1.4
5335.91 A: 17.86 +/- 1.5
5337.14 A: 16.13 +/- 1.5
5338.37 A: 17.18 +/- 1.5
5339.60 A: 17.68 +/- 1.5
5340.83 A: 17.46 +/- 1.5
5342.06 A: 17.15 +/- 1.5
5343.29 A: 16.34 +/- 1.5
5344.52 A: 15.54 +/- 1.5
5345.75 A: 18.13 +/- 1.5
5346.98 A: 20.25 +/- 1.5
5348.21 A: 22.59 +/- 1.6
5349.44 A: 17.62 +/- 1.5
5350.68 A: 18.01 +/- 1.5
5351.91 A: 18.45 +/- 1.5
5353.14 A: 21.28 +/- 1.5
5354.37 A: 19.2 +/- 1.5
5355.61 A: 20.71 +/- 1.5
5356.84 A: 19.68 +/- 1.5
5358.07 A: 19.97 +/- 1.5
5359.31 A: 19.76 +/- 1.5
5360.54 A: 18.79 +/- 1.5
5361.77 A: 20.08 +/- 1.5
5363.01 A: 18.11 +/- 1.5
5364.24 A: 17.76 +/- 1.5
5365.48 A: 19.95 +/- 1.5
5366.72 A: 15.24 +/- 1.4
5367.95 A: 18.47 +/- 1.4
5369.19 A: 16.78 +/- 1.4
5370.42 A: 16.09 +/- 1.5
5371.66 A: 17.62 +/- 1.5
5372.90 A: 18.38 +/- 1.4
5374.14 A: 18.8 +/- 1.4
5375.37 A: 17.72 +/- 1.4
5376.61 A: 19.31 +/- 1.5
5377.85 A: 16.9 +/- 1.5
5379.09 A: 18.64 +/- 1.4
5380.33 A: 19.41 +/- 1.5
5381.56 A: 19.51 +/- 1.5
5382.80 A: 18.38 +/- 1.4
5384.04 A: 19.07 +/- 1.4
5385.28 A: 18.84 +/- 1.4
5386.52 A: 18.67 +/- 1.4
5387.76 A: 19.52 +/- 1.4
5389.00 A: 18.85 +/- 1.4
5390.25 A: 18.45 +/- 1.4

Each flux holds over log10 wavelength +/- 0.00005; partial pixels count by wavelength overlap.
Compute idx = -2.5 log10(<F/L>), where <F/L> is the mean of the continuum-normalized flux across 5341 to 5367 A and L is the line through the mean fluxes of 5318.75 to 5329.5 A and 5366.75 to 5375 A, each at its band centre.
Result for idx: -0.08 mag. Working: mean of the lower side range 17.6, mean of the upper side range 17.5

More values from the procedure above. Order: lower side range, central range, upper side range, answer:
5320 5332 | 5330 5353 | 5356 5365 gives 0.028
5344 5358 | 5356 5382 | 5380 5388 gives 0.041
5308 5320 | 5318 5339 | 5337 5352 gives 0.070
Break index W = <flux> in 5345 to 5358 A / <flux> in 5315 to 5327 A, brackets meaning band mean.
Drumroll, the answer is 1.08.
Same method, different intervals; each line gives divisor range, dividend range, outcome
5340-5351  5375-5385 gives 1.03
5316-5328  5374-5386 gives 1.05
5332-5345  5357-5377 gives 1.08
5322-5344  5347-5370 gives 1.11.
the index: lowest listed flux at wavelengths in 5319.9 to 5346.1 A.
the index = 15.54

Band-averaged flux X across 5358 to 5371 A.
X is 18.2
